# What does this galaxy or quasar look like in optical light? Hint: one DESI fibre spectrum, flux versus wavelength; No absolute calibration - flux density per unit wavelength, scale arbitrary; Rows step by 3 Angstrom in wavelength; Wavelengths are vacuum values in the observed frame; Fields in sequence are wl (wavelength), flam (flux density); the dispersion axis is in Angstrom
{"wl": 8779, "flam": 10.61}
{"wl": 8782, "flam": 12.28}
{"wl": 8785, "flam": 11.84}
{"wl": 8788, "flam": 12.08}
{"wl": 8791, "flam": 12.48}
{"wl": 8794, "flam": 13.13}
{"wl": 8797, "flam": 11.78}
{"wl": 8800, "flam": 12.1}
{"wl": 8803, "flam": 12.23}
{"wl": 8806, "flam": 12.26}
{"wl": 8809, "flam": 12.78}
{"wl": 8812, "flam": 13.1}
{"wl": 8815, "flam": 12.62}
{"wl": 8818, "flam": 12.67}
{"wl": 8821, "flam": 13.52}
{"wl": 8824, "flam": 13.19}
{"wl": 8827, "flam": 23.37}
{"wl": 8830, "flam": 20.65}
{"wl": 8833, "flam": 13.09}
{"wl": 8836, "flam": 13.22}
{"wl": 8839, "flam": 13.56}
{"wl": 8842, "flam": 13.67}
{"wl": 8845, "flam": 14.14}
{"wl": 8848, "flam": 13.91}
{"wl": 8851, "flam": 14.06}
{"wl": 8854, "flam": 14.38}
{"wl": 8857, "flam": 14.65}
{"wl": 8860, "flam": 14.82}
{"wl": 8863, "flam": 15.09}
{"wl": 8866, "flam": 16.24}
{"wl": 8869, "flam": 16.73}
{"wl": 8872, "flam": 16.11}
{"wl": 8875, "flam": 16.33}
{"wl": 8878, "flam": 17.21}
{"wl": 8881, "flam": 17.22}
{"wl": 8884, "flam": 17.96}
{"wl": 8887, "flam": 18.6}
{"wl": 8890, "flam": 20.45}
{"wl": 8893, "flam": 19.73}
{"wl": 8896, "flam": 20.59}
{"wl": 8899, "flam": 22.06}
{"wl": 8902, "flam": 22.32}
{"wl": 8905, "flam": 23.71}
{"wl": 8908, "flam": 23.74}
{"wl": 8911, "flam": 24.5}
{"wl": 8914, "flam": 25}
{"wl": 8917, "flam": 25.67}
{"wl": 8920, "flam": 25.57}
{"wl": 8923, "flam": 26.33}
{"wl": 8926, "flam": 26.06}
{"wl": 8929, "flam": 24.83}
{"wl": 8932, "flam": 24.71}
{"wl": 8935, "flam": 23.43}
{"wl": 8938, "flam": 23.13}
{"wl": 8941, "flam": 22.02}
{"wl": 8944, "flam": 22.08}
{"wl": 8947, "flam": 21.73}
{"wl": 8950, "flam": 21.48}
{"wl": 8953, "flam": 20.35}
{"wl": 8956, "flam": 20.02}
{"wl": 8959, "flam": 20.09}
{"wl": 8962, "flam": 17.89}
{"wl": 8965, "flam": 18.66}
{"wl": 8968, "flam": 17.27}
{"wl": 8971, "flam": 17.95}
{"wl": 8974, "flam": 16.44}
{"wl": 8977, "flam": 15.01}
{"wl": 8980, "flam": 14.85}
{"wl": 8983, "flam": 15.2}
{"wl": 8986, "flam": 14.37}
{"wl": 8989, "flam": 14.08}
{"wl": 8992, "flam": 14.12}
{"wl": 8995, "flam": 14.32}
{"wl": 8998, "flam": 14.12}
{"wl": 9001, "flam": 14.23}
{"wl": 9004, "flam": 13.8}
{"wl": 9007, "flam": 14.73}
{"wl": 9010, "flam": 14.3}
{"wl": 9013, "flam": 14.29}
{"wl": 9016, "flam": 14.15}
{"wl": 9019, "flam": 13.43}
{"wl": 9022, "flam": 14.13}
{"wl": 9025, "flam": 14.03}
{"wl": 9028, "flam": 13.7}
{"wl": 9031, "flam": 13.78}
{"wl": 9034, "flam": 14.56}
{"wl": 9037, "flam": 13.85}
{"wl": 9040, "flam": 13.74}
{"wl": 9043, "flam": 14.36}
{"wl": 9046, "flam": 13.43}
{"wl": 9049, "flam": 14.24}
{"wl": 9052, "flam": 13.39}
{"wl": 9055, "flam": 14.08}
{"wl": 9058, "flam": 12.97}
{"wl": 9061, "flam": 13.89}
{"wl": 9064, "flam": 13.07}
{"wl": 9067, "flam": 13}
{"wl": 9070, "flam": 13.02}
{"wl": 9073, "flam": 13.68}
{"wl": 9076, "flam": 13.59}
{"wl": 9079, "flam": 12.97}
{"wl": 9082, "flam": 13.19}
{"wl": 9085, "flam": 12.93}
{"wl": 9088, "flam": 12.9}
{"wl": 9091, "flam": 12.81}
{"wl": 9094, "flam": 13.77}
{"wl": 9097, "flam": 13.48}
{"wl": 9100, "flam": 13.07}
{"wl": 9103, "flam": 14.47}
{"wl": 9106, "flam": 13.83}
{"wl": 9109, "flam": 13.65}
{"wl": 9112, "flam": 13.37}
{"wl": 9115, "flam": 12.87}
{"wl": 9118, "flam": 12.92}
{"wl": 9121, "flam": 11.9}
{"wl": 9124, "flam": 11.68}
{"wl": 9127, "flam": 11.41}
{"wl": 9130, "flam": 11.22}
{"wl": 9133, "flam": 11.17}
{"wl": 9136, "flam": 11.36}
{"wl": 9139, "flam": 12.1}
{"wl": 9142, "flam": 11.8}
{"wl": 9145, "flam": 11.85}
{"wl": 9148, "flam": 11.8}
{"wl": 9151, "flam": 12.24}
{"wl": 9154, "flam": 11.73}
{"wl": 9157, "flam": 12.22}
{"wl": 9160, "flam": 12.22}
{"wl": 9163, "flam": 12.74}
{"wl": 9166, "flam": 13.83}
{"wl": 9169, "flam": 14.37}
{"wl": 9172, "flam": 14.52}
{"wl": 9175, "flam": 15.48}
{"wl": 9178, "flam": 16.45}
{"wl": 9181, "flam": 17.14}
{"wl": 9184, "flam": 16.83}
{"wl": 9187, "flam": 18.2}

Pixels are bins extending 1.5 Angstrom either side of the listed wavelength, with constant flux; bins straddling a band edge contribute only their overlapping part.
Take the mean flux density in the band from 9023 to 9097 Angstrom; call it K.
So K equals 13.5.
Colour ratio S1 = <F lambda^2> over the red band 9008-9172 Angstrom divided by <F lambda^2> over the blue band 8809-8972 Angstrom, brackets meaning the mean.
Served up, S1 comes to 0.73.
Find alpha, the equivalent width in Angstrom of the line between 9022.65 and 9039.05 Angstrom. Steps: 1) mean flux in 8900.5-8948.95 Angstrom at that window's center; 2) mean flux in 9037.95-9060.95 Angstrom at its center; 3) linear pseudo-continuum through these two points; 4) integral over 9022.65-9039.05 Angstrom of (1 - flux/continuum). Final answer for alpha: 1.4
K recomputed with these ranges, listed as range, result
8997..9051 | 14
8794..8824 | 12.6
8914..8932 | 25.6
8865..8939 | 21.6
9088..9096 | 13.2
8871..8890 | 17.5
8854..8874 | 15.5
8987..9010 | 14.2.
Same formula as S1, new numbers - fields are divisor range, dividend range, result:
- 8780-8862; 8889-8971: 1.66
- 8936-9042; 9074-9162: 0.79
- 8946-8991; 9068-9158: 0.74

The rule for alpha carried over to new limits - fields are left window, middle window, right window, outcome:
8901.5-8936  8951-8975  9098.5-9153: 3.7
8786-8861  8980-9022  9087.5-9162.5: -3.9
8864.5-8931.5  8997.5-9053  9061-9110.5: 6.5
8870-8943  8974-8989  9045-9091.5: 2.5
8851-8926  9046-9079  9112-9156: 1.7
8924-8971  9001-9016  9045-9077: 2.6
